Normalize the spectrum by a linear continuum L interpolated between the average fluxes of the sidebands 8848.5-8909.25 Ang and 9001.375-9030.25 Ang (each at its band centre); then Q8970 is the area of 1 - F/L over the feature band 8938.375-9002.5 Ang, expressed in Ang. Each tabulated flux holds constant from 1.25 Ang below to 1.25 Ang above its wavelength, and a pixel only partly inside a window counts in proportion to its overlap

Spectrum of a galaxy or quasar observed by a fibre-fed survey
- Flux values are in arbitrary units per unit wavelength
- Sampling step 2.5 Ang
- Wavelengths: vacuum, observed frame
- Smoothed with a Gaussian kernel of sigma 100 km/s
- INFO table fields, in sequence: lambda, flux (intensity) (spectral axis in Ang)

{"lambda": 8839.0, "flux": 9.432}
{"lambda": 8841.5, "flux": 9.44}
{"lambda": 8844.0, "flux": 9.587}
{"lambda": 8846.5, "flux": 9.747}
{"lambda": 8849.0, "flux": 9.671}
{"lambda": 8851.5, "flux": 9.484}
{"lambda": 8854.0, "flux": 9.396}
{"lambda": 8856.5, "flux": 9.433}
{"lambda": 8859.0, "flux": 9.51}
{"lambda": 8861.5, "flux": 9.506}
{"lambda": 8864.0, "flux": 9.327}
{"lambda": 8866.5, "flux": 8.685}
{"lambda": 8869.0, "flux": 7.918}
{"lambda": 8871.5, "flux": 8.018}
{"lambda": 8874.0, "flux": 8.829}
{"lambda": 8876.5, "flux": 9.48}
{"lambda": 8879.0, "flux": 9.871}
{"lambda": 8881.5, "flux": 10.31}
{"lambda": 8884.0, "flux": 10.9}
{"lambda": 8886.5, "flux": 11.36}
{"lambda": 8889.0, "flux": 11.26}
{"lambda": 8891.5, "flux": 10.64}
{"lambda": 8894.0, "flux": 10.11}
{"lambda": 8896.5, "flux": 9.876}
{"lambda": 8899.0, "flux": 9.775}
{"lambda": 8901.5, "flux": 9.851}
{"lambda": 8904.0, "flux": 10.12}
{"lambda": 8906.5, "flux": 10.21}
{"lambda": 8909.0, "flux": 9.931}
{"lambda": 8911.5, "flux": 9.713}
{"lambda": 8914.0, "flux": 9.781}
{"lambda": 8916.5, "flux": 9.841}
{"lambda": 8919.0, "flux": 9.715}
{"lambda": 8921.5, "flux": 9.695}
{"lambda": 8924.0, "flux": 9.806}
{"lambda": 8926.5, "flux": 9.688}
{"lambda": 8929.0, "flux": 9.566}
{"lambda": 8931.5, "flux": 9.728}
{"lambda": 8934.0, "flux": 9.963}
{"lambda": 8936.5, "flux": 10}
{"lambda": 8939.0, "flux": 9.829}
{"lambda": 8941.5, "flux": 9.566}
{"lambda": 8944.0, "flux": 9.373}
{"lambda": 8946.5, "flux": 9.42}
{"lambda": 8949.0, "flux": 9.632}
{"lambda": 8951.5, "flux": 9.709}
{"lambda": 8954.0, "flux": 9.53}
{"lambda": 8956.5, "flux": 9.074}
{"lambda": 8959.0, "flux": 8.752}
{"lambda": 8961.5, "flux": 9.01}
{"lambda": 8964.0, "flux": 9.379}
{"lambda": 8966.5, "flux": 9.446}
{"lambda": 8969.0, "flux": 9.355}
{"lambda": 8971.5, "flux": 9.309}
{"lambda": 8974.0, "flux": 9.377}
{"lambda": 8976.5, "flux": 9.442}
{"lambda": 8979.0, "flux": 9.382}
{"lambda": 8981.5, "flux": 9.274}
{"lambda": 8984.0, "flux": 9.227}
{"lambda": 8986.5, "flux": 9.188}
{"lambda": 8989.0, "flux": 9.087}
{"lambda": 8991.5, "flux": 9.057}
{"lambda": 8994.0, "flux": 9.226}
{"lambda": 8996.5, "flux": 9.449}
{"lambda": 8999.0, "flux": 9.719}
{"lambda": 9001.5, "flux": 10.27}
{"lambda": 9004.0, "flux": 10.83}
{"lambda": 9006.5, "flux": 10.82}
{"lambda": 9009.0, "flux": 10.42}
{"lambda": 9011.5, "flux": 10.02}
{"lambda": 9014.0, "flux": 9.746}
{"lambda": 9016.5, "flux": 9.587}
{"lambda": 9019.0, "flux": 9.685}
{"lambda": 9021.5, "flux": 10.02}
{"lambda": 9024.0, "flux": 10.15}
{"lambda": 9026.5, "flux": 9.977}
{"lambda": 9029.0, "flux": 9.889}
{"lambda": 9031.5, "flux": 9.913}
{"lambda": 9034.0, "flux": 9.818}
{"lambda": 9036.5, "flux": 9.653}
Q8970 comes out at 3.90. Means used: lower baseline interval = 9.74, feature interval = 9.38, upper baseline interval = 10.1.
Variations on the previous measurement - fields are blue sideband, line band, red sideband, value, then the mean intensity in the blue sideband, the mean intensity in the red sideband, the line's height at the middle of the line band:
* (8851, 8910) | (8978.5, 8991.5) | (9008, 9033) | 0.89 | 9.74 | 9.93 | 9.89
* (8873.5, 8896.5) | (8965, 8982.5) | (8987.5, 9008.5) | 0.99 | 10.3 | 9.82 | 9.93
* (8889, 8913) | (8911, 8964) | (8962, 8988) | 0.70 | 10.1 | 9.33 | 9.71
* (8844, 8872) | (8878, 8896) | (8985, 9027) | -2.49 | 9.2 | 9.83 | 9.33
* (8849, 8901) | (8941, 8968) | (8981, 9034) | 1.12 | 9.69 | 9.8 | 9.75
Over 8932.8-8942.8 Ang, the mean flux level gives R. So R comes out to 9.84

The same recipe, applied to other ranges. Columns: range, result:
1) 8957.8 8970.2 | 9.19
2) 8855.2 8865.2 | 9.44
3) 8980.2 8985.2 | 9.25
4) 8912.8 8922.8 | 9.76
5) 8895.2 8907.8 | 9.97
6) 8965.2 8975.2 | 9.37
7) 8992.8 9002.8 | 9.67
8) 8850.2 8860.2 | 9.46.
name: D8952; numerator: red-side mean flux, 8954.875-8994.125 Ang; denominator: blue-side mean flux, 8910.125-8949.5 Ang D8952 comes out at 0.95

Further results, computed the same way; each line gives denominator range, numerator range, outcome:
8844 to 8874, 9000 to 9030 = 1.10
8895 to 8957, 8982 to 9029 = 1.01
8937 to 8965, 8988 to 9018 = 1.05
